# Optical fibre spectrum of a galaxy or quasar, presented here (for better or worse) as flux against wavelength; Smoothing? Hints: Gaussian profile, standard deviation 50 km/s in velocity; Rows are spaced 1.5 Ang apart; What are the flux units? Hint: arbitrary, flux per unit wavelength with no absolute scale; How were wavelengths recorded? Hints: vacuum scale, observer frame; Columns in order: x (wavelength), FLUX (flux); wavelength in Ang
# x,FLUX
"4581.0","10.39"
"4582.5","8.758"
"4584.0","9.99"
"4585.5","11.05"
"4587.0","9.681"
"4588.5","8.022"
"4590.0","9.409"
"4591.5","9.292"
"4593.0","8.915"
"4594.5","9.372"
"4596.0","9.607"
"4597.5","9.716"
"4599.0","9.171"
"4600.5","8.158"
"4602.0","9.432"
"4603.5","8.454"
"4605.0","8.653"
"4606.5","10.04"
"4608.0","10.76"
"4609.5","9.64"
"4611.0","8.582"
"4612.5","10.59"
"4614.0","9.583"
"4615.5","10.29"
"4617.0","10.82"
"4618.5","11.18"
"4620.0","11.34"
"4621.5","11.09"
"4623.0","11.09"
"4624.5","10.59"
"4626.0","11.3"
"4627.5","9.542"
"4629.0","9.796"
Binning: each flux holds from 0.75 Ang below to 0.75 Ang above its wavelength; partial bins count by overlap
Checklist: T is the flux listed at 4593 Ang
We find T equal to 8.915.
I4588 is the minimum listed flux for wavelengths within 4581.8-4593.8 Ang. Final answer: 8.022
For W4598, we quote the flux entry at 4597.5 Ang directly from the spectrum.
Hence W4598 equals 9.716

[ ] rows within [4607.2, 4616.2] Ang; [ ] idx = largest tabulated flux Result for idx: 10.76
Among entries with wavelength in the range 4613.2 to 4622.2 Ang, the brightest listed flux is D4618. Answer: 11.34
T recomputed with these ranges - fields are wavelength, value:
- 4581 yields 10.39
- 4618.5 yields 11.18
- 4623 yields 11.09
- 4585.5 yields 11.05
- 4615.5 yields 10.29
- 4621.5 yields 11.09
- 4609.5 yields 9.64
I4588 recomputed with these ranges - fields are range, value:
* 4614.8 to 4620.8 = 10.29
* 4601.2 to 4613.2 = 8.454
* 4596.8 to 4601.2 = 8.158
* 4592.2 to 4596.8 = 8.915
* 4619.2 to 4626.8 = 10.59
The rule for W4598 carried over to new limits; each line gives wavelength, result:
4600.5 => 8.158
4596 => 9.607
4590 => 9.409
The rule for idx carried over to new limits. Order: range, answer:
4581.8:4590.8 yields 11.05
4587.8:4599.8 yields 9.716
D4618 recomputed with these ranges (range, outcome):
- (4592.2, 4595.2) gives 9.372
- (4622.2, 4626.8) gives 11.3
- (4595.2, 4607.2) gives 10.04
